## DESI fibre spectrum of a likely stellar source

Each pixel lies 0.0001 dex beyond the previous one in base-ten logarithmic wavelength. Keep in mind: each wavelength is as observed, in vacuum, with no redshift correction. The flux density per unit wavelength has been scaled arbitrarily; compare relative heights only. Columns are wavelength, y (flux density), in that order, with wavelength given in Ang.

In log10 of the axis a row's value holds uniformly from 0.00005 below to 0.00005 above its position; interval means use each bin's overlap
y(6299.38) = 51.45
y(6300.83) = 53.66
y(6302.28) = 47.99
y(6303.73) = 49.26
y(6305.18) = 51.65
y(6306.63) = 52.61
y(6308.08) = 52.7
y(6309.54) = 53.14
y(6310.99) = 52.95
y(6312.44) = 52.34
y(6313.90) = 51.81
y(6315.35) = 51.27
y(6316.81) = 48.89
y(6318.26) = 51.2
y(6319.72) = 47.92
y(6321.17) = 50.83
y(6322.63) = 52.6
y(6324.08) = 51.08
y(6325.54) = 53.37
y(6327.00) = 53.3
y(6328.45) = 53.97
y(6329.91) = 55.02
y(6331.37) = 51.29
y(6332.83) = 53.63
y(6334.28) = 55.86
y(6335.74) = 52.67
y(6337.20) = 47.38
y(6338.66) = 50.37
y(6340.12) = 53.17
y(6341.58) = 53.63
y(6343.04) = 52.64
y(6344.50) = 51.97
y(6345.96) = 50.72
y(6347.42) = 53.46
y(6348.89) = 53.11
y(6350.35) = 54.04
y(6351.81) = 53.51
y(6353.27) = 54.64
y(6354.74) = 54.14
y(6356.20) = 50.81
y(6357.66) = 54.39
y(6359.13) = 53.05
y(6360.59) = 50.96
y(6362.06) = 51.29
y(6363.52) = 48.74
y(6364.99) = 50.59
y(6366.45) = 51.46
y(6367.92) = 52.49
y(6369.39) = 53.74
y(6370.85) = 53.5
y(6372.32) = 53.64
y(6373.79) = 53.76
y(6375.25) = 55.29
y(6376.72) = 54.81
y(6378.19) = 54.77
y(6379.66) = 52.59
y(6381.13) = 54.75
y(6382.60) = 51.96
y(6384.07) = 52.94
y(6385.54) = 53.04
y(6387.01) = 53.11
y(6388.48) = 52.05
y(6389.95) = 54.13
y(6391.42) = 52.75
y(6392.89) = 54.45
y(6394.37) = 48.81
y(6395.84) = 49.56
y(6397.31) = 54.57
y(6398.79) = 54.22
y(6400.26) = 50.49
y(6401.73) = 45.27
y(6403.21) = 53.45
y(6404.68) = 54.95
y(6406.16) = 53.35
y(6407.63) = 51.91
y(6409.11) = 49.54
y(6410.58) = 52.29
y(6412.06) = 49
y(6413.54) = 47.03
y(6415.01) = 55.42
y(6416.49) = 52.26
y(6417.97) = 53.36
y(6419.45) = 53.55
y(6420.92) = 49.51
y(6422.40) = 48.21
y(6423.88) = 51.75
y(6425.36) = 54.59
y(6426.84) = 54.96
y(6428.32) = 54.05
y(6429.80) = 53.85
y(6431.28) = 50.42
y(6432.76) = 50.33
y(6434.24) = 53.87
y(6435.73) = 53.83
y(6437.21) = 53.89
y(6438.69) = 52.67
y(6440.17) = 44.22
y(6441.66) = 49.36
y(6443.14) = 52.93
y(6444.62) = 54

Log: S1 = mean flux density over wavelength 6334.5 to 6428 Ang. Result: 52.4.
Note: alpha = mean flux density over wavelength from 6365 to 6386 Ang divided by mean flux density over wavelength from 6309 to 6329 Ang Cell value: 1.0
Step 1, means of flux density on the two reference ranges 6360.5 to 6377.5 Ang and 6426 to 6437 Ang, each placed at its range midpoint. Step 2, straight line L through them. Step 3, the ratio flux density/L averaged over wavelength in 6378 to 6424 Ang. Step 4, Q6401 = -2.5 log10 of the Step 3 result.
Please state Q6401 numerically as 0.017 mag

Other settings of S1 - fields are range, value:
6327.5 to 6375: 52.7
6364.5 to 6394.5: 53.2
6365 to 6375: 53.1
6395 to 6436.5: 52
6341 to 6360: 53.1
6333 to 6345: 52.3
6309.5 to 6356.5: 52.3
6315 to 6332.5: 51.8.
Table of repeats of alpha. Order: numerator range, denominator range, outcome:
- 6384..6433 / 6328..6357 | 0.99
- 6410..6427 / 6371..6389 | 0.97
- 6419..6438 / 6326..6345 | 1.00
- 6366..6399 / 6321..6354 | 1.01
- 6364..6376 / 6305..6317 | 1.02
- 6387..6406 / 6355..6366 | 1.01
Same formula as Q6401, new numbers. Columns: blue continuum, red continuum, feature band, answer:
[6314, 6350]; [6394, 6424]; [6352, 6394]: -0.03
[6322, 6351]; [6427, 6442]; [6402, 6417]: 0.01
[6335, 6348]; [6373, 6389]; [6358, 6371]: 0.02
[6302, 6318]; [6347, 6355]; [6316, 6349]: 0.01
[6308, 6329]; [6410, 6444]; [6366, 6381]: -0.04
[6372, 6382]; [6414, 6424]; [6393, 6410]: 0.03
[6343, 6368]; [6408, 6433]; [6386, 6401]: -0.01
